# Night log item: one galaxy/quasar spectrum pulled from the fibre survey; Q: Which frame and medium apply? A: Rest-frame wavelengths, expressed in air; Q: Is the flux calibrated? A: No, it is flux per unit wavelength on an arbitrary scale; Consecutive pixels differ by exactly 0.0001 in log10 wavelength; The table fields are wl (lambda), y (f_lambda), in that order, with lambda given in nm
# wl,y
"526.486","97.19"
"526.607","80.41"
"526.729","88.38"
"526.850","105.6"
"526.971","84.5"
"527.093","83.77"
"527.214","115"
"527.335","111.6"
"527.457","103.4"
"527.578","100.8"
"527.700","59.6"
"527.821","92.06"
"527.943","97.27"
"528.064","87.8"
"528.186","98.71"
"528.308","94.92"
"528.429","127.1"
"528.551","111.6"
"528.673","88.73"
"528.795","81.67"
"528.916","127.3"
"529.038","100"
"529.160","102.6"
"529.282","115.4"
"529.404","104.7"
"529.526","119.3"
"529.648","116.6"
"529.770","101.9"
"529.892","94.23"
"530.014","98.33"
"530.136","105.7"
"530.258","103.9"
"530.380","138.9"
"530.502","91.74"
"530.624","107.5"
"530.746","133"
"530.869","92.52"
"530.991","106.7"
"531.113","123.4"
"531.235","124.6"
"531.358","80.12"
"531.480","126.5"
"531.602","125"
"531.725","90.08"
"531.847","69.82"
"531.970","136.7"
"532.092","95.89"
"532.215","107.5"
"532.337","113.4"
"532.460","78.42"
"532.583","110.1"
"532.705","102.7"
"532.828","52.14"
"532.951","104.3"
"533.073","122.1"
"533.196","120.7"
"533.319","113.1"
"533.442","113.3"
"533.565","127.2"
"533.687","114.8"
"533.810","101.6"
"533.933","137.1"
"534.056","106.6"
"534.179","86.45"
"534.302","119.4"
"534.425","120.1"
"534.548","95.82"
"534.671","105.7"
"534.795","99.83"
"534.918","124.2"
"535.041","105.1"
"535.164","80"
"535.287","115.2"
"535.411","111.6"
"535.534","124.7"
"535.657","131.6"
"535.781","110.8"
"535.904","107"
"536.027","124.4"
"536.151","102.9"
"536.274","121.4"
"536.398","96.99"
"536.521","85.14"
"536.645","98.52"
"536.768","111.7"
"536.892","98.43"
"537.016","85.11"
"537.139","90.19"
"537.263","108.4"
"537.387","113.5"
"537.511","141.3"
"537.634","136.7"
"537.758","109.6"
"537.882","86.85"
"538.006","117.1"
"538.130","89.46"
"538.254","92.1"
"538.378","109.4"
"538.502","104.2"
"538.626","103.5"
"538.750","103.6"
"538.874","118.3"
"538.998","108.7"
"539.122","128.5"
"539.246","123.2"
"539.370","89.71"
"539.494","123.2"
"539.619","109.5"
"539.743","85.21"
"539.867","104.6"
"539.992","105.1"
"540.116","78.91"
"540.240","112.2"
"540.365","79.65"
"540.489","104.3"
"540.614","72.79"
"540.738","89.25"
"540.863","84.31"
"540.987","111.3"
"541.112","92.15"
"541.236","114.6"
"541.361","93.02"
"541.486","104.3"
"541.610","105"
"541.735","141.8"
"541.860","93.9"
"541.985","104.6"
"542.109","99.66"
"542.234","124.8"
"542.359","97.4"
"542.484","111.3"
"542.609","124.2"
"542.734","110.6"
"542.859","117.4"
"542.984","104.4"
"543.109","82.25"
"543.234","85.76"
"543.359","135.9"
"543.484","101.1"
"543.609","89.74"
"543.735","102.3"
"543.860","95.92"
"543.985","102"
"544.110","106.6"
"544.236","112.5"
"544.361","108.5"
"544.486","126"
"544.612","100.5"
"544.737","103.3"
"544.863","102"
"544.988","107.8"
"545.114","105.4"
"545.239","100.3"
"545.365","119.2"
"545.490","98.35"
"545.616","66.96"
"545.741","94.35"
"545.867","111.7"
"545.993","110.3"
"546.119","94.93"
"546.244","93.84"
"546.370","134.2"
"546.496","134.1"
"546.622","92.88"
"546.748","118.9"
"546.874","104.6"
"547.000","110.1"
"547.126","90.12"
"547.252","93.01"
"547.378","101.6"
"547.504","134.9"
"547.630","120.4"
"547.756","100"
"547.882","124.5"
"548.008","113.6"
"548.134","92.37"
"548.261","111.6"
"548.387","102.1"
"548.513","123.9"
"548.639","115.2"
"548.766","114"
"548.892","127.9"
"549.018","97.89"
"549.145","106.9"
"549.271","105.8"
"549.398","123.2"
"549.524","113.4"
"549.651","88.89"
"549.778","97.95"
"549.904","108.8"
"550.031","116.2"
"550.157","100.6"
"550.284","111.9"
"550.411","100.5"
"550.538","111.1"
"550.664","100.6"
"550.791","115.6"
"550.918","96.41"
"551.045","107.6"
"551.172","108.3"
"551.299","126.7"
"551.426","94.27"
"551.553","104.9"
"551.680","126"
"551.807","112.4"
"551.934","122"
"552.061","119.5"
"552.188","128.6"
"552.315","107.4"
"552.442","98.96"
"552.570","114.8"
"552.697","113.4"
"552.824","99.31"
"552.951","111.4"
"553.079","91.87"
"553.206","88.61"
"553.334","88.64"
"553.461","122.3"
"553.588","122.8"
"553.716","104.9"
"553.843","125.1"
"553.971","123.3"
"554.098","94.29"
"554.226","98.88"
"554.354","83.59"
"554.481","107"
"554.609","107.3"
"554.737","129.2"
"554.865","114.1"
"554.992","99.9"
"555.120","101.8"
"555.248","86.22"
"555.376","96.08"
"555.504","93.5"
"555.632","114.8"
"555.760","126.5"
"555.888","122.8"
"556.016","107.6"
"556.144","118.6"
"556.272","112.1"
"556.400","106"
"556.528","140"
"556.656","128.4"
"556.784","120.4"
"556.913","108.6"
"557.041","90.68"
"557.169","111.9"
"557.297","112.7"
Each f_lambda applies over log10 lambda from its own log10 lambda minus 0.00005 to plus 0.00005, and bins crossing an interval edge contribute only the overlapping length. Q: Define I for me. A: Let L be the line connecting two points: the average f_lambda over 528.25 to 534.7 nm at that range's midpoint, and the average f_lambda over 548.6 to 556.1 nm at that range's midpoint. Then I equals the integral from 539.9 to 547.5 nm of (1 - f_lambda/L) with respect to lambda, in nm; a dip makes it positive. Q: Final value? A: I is 0.29 nm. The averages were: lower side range 107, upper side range 108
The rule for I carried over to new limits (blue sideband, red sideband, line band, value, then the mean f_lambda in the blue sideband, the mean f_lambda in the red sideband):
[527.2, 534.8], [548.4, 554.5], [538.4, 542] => 0.13 nm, 106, 109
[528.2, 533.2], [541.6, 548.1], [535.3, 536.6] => -0.07 nm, 106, 107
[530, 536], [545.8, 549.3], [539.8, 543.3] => 0.25 nm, 109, 110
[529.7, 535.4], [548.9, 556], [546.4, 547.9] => -0.04 nm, 107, 108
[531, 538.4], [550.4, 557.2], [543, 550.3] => 0.14 nm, 108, 109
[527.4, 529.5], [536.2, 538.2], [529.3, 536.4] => -0.41 nm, 99.9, 106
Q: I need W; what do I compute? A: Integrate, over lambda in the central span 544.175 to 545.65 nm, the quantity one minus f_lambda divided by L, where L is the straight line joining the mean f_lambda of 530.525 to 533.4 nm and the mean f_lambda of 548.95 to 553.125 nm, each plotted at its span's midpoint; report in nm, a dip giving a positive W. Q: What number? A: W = 0.038 nm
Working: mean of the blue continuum 106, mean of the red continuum 109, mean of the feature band 105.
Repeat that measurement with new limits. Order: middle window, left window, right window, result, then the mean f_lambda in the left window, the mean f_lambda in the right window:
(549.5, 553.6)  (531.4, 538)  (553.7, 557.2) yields 0.05 nm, 108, 110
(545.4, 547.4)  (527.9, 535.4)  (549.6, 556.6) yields 0.09 nm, 107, 109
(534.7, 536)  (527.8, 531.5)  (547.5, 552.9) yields -0.05 nm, 106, 110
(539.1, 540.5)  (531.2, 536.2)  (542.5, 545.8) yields 0.04 nm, 108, 104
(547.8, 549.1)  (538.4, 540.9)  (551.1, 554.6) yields -0.07 nm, 102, 109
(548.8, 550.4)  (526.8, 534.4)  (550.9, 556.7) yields 0.01 nm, 105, 110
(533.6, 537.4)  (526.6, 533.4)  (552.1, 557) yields -0.11 nm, 103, 109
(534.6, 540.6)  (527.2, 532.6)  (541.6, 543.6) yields 0.03 nm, 105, 108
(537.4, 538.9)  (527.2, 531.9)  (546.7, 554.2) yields -0.04 nm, 104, 109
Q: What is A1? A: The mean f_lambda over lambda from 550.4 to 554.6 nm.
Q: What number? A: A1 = 108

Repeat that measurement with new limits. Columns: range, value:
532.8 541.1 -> 106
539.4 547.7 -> 104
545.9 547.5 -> 108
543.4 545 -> 105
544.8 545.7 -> 99.9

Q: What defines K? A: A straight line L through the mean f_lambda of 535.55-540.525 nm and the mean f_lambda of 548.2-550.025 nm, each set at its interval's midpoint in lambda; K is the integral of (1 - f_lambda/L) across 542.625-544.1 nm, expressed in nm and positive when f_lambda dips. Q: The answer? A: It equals 0.07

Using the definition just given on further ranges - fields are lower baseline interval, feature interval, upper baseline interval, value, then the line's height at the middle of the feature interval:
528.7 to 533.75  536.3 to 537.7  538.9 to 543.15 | -0.01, 105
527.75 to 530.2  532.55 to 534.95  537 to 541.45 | -0.12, 103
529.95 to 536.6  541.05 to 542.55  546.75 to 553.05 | 0.03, 109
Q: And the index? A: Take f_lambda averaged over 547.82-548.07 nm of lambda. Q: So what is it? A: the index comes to 119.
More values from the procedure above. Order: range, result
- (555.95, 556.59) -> 117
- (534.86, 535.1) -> 115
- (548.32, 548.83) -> 114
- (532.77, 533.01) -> 78.2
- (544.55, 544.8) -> 102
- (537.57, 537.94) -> 112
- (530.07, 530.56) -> 110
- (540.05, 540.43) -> 90.7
